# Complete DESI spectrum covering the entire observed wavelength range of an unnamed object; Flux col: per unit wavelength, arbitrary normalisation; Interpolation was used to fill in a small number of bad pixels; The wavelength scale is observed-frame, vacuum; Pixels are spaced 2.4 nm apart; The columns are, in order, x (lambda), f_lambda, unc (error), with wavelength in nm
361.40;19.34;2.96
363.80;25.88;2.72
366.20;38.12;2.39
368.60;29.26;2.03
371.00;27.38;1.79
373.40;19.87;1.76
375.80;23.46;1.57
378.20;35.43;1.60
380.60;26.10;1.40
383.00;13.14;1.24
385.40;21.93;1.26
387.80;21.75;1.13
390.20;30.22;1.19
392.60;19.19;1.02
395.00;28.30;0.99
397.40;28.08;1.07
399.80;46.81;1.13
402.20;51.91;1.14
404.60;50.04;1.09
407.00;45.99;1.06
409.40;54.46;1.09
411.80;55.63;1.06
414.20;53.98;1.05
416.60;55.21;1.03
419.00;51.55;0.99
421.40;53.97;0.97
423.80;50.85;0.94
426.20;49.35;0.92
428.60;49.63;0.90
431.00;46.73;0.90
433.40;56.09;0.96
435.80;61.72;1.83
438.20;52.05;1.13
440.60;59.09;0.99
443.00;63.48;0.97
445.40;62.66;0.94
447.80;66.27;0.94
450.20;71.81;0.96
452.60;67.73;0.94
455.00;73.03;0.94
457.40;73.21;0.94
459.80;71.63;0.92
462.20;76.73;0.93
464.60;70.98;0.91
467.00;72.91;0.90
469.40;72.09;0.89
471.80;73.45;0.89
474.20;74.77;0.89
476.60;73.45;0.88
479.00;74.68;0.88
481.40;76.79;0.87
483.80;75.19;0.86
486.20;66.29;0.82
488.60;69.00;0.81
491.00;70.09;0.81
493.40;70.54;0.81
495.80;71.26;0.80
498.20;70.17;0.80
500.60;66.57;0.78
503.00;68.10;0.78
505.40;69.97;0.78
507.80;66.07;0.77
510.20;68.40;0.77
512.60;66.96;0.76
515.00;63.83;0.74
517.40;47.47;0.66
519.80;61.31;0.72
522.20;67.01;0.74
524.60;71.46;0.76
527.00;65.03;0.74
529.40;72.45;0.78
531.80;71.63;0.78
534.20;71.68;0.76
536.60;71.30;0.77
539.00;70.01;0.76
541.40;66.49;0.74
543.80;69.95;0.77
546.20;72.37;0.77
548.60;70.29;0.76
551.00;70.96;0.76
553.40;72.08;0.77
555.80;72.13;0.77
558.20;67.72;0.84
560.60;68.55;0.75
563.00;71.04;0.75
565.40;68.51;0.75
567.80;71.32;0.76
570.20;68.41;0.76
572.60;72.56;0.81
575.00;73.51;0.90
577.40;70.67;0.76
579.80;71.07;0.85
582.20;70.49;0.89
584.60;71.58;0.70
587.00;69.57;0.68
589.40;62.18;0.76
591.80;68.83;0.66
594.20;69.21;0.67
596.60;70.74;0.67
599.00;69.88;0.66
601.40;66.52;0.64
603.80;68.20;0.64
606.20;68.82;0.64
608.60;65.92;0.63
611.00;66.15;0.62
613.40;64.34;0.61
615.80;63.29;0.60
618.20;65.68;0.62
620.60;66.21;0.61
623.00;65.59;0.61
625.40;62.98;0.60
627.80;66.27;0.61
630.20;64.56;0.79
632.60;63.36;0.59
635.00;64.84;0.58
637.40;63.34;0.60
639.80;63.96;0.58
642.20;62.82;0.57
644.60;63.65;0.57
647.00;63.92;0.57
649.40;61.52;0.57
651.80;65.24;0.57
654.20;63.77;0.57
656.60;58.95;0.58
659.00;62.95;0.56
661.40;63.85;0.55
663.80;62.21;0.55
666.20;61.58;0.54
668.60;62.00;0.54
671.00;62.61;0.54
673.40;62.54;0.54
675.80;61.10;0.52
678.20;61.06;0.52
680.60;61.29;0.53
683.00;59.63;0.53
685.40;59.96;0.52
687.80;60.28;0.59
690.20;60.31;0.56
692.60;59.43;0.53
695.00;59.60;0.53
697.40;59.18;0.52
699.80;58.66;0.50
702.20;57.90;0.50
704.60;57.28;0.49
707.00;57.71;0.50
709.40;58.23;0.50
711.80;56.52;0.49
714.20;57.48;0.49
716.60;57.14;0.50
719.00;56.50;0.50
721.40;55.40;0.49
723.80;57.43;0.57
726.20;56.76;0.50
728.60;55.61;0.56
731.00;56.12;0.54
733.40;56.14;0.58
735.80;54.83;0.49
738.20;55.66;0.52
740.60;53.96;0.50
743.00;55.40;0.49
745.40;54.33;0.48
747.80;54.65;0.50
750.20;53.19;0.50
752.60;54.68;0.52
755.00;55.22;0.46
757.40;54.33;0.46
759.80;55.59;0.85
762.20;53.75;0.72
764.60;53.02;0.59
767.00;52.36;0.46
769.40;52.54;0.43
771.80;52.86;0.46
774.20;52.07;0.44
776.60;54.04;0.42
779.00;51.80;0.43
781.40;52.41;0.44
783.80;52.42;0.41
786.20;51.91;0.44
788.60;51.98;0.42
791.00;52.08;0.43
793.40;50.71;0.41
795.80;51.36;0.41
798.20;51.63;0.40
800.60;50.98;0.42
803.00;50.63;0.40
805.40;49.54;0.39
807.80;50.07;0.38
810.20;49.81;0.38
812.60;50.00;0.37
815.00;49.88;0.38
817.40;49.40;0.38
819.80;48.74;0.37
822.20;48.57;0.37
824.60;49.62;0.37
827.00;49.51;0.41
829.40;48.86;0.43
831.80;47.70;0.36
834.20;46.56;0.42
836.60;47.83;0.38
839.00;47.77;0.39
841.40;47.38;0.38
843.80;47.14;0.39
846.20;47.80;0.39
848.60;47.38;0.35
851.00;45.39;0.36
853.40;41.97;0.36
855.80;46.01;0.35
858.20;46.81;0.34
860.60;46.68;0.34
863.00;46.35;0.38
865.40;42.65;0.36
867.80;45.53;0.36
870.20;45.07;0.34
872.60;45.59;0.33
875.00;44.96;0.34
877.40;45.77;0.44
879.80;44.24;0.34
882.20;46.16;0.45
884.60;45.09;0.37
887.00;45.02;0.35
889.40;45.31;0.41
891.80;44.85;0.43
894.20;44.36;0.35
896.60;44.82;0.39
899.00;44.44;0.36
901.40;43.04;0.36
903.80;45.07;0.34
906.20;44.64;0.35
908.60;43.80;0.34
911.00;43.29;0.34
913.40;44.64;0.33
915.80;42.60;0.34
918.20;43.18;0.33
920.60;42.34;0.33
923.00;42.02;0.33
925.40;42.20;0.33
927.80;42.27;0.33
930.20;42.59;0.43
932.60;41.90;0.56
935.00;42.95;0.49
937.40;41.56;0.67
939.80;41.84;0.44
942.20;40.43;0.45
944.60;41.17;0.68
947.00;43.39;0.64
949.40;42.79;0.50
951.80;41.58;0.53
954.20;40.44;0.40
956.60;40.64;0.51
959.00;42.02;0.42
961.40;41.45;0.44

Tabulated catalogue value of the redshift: 0.00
